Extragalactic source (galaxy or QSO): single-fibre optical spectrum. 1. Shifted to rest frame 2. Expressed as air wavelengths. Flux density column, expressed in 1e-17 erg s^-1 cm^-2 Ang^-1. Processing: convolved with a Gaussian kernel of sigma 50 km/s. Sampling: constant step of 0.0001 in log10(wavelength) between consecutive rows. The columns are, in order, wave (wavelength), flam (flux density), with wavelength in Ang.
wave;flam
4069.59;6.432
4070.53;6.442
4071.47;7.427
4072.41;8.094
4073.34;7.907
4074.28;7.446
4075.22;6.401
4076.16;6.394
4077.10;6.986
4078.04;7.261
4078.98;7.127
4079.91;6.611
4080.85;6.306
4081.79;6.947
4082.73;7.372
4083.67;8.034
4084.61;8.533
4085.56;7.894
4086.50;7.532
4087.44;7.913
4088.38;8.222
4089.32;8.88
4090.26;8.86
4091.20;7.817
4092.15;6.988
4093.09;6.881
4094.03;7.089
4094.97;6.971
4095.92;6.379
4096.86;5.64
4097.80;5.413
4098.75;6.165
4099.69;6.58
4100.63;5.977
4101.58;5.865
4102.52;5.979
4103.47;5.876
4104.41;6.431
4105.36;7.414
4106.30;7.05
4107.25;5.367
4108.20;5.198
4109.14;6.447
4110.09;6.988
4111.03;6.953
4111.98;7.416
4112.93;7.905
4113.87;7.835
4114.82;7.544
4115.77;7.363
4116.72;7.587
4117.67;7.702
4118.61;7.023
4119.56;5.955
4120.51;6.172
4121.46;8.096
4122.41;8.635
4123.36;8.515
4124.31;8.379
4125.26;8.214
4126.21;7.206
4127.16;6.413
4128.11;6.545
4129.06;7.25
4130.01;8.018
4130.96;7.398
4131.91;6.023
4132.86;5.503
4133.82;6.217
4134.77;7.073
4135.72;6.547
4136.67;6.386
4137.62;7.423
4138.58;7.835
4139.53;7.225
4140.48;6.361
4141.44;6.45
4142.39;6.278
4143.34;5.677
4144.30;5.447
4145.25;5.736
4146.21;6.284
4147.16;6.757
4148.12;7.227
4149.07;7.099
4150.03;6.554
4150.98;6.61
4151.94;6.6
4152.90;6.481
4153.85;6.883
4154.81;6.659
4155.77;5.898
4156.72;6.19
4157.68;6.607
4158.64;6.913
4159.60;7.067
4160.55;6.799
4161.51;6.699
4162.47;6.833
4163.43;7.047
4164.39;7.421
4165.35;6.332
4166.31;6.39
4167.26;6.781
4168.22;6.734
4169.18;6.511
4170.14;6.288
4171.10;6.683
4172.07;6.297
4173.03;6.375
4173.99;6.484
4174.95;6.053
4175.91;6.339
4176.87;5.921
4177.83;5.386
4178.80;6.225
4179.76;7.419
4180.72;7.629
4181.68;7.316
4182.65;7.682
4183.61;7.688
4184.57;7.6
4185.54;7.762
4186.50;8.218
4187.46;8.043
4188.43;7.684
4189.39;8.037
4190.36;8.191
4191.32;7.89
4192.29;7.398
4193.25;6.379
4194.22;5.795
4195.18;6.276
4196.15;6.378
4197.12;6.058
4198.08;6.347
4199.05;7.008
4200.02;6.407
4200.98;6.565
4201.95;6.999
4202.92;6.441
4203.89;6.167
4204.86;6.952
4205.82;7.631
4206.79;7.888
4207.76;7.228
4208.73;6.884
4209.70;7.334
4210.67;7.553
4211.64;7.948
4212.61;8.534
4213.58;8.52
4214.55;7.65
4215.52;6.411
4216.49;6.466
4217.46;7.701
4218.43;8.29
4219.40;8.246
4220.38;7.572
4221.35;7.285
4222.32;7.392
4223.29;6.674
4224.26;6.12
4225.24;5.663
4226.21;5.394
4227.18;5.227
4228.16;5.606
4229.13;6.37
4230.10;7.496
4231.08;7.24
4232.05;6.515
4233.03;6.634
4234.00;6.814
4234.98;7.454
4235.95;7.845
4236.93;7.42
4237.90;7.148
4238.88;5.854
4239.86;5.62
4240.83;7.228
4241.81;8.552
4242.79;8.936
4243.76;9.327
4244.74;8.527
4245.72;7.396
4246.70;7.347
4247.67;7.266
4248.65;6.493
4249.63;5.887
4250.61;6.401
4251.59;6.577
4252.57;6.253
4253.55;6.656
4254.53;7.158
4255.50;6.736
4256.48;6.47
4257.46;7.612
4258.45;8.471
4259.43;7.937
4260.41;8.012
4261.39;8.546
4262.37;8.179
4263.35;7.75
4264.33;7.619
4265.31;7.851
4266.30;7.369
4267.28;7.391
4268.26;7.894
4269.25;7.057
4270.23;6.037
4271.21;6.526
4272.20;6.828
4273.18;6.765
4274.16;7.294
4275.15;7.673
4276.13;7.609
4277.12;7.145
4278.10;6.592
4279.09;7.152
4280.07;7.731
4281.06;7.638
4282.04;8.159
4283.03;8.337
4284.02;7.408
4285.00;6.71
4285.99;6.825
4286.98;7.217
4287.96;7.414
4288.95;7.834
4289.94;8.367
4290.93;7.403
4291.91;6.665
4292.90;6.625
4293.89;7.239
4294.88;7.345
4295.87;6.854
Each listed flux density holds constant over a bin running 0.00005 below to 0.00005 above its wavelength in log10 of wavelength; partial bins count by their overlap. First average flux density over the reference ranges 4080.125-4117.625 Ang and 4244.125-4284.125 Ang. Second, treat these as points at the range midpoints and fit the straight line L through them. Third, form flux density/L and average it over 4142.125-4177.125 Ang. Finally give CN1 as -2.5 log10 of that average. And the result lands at 0.10 mag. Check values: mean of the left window 7.02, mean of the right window 7.32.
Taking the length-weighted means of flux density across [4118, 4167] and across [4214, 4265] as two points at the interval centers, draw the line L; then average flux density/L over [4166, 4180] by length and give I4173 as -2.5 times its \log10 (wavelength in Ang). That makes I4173 0.09 mag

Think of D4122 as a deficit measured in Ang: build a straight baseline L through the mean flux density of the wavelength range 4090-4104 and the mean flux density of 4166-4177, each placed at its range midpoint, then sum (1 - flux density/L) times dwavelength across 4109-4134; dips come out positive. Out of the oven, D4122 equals -2.9 Ang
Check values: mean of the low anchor 6.53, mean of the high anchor 6.42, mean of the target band 7.25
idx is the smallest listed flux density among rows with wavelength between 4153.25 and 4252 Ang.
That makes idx 5.227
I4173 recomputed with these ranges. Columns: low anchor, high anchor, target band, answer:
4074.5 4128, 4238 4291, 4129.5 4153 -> 0.08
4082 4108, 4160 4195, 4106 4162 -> 0.02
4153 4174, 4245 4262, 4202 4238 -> -0.02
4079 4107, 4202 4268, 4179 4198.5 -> -0.02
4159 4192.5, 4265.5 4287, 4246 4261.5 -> 0.02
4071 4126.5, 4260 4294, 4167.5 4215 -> 0.04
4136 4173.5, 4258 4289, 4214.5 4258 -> 0.03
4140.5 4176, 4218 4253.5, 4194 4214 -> -0.03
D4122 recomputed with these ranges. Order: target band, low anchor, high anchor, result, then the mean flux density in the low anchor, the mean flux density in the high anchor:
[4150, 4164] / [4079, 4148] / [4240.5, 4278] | 0.8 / 6.96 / 7.38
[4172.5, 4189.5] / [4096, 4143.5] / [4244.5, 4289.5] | -0.1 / 6.84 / 7.29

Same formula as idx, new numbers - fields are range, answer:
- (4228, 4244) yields 5.606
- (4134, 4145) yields 5.447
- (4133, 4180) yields 5.386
